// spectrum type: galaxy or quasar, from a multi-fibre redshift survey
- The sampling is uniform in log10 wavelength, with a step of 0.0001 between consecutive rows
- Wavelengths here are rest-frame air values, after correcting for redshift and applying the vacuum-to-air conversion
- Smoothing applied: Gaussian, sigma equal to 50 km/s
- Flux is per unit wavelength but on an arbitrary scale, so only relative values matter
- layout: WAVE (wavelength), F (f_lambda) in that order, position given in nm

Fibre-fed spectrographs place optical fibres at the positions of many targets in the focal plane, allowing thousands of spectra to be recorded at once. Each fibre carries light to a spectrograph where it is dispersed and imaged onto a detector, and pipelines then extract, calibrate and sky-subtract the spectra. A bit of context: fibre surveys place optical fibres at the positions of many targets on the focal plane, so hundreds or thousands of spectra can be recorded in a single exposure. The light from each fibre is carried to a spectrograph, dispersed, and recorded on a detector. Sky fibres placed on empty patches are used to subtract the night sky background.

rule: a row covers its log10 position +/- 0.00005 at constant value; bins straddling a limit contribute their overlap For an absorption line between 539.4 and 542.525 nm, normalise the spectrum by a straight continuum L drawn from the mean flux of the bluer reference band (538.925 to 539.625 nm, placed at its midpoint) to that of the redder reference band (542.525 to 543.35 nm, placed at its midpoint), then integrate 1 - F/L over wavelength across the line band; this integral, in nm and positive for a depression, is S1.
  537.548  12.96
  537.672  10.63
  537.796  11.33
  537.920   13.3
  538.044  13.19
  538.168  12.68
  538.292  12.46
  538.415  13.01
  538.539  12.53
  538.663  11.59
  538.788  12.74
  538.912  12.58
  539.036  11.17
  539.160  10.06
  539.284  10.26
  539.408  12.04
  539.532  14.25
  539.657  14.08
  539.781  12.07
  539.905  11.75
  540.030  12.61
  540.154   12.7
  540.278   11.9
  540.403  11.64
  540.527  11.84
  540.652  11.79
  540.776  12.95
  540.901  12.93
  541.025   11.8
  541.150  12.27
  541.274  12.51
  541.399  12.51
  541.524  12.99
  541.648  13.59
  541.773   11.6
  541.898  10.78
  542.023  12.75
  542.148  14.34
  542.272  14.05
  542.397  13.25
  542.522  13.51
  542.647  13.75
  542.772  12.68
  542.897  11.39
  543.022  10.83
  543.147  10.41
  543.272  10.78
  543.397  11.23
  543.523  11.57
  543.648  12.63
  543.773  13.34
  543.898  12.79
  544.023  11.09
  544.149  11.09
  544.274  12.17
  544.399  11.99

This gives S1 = -0.23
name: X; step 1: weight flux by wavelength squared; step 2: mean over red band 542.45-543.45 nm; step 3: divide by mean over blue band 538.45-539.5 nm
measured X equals 1.02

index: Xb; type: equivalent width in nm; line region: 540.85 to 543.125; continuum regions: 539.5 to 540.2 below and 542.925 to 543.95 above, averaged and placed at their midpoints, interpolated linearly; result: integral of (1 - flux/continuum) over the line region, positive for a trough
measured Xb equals -0.08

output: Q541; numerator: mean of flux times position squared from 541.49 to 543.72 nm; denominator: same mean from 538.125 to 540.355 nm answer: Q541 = 1.02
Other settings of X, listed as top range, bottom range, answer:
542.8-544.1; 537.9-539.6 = 0.97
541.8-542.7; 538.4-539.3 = 1.13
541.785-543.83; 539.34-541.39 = 1.00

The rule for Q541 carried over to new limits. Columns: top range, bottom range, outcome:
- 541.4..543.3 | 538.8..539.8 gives 1.04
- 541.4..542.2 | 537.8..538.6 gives 1.00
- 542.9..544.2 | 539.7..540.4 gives 0.96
